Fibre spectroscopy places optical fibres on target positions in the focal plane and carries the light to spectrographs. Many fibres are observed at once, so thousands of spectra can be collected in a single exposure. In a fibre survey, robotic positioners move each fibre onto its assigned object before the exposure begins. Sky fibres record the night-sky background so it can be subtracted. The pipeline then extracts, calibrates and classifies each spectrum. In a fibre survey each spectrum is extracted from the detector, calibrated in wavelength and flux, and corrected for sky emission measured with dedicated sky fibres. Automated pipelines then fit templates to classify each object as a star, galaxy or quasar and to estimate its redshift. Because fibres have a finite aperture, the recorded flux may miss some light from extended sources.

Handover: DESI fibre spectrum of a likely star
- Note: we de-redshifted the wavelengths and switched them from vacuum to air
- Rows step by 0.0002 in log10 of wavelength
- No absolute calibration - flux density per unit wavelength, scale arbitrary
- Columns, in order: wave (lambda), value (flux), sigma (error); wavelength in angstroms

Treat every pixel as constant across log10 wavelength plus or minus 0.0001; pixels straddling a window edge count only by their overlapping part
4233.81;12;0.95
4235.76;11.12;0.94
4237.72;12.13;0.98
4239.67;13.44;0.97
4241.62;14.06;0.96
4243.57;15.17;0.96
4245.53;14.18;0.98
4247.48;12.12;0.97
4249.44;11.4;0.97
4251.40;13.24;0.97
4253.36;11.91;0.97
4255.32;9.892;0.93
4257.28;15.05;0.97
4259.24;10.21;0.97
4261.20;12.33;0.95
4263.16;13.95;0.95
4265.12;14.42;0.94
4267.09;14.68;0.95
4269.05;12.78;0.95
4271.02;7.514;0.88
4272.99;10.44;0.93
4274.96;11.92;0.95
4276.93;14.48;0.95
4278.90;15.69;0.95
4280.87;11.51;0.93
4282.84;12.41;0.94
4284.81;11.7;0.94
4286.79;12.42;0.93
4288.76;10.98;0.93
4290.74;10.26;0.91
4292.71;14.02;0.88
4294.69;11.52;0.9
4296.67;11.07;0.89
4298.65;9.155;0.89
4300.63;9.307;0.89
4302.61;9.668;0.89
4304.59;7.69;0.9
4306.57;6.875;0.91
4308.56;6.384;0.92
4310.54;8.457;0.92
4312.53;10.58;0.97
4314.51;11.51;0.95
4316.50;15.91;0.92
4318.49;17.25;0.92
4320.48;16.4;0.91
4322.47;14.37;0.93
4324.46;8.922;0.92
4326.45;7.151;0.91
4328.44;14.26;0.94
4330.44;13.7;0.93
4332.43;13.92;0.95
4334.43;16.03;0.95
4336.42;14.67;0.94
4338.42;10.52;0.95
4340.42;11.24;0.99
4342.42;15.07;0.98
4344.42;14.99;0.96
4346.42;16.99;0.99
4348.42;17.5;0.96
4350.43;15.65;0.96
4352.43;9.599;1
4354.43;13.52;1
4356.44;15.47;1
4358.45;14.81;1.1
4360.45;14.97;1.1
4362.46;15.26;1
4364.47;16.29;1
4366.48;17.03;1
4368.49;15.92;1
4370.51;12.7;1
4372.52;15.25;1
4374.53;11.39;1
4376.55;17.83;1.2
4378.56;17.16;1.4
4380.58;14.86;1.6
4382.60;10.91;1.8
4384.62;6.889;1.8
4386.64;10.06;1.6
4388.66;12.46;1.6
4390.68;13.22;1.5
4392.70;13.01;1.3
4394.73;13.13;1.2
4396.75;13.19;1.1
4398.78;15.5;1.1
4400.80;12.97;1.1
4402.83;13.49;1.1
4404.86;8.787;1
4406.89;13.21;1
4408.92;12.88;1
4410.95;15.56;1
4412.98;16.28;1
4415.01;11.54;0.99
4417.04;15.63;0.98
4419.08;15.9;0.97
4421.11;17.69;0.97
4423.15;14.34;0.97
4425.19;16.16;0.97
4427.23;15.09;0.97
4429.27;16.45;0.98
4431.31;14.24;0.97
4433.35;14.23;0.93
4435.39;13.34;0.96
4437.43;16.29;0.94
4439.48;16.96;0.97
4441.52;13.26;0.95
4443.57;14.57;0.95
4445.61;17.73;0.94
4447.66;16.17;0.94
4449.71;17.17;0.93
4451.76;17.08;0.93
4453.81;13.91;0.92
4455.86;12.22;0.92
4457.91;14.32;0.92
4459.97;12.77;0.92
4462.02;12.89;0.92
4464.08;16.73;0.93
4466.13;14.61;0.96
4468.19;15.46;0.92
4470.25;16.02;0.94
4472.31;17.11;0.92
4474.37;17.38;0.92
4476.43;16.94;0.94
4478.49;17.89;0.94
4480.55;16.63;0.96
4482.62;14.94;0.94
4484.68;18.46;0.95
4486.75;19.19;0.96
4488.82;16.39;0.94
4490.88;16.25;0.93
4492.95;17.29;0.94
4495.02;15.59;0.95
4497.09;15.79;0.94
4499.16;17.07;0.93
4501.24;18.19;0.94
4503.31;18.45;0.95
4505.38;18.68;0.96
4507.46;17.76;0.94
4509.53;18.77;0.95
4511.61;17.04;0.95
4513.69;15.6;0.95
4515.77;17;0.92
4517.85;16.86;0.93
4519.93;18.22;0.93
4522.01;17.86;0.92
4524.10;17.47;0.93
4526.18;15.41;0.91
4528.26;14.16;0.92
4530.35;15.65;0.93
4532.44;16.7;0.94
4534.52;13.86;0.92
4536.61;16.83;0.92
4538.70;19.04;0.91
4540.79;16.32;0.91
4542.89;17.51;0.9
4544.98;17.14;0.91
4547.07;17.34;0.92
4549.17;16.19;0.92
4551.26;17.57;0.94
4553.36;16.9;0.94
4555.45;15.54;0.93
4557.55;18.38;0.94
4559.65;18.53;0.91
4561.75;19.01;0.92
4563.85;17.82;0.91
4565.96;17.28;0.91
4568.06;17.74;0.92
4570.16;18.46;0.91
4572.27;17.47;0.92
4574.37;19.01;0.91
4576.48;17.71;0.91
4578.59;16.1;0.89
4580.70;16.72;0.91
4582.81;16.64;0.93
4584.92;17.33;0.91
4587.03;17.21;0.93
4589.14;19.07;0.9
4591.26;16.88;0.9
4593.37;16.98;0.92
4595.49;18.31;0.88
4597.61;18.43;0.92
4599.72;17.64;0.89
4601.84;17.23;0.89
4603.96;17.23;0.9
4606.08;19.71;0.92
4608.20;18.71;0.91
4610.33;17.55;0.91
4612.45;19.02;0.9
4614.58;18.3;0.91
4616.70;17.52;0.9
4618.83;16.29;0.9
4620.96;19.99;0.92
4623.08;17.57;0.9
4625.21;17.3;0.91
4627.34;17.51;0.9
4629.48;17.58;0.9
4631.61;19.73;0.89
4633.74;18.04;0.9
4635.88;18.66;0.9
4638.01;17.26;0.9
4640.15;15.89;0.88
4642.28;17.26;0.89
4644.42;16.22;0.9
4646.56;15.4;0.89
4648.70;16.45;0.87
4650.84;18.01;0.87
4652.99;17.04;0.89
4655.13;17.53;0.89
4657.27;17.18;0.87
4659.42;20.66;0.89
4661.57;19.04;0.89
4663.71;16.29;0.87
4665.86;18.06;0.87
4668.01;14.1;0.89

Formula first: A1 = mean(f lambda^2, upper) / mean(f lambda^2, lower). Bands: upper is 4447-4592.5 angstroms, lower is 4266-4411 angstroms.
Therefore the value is 1.42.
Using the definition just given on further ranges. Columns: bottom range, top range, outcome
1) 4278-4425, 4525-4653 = 1.47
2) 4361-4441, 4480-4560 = 1.26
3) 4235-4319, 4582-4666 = 1.75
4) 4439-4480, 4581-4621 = 1.22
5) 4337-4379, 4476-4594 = 1.27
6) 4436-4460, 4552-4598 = 1.22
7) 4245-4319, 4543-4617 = 1.74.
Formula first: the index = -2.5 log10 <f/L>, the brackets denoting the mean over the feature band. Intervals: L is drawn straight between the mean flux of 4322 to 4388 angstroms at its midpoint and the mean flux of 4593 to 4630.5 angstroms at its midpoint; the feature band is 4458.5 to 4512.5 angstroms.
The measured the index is -0.05 mag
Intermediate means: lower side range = 13.8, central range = 16.7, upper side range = 18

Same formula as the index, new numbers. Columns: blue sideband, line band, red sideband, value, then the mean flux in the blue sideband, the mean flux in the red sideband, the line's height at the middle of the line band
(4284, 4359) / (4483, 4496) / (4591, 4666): -0.12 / 12.3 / 17.7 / 15.3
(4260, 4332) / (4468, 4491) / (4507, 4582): -0.08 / 11.7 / 17.1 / 15.7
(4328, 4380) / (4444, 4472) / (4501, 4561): 0.06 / 14.7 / 17.1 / 16.1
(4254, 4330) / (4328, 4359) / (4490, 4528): -0.10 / 11.7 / 17.1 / 13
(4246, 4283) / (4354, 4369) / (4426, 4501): -0.10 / 12.4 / 15.8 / 14.1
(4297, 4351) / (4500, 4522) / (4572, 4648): -0.12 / 12.3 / 17.6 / 15.8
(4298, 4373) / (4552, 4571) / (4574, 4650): -0.06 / 13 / 17.6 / 16.8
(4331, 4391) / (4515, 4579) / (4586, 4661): -0.03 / 14.1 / 17.8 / 16.7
